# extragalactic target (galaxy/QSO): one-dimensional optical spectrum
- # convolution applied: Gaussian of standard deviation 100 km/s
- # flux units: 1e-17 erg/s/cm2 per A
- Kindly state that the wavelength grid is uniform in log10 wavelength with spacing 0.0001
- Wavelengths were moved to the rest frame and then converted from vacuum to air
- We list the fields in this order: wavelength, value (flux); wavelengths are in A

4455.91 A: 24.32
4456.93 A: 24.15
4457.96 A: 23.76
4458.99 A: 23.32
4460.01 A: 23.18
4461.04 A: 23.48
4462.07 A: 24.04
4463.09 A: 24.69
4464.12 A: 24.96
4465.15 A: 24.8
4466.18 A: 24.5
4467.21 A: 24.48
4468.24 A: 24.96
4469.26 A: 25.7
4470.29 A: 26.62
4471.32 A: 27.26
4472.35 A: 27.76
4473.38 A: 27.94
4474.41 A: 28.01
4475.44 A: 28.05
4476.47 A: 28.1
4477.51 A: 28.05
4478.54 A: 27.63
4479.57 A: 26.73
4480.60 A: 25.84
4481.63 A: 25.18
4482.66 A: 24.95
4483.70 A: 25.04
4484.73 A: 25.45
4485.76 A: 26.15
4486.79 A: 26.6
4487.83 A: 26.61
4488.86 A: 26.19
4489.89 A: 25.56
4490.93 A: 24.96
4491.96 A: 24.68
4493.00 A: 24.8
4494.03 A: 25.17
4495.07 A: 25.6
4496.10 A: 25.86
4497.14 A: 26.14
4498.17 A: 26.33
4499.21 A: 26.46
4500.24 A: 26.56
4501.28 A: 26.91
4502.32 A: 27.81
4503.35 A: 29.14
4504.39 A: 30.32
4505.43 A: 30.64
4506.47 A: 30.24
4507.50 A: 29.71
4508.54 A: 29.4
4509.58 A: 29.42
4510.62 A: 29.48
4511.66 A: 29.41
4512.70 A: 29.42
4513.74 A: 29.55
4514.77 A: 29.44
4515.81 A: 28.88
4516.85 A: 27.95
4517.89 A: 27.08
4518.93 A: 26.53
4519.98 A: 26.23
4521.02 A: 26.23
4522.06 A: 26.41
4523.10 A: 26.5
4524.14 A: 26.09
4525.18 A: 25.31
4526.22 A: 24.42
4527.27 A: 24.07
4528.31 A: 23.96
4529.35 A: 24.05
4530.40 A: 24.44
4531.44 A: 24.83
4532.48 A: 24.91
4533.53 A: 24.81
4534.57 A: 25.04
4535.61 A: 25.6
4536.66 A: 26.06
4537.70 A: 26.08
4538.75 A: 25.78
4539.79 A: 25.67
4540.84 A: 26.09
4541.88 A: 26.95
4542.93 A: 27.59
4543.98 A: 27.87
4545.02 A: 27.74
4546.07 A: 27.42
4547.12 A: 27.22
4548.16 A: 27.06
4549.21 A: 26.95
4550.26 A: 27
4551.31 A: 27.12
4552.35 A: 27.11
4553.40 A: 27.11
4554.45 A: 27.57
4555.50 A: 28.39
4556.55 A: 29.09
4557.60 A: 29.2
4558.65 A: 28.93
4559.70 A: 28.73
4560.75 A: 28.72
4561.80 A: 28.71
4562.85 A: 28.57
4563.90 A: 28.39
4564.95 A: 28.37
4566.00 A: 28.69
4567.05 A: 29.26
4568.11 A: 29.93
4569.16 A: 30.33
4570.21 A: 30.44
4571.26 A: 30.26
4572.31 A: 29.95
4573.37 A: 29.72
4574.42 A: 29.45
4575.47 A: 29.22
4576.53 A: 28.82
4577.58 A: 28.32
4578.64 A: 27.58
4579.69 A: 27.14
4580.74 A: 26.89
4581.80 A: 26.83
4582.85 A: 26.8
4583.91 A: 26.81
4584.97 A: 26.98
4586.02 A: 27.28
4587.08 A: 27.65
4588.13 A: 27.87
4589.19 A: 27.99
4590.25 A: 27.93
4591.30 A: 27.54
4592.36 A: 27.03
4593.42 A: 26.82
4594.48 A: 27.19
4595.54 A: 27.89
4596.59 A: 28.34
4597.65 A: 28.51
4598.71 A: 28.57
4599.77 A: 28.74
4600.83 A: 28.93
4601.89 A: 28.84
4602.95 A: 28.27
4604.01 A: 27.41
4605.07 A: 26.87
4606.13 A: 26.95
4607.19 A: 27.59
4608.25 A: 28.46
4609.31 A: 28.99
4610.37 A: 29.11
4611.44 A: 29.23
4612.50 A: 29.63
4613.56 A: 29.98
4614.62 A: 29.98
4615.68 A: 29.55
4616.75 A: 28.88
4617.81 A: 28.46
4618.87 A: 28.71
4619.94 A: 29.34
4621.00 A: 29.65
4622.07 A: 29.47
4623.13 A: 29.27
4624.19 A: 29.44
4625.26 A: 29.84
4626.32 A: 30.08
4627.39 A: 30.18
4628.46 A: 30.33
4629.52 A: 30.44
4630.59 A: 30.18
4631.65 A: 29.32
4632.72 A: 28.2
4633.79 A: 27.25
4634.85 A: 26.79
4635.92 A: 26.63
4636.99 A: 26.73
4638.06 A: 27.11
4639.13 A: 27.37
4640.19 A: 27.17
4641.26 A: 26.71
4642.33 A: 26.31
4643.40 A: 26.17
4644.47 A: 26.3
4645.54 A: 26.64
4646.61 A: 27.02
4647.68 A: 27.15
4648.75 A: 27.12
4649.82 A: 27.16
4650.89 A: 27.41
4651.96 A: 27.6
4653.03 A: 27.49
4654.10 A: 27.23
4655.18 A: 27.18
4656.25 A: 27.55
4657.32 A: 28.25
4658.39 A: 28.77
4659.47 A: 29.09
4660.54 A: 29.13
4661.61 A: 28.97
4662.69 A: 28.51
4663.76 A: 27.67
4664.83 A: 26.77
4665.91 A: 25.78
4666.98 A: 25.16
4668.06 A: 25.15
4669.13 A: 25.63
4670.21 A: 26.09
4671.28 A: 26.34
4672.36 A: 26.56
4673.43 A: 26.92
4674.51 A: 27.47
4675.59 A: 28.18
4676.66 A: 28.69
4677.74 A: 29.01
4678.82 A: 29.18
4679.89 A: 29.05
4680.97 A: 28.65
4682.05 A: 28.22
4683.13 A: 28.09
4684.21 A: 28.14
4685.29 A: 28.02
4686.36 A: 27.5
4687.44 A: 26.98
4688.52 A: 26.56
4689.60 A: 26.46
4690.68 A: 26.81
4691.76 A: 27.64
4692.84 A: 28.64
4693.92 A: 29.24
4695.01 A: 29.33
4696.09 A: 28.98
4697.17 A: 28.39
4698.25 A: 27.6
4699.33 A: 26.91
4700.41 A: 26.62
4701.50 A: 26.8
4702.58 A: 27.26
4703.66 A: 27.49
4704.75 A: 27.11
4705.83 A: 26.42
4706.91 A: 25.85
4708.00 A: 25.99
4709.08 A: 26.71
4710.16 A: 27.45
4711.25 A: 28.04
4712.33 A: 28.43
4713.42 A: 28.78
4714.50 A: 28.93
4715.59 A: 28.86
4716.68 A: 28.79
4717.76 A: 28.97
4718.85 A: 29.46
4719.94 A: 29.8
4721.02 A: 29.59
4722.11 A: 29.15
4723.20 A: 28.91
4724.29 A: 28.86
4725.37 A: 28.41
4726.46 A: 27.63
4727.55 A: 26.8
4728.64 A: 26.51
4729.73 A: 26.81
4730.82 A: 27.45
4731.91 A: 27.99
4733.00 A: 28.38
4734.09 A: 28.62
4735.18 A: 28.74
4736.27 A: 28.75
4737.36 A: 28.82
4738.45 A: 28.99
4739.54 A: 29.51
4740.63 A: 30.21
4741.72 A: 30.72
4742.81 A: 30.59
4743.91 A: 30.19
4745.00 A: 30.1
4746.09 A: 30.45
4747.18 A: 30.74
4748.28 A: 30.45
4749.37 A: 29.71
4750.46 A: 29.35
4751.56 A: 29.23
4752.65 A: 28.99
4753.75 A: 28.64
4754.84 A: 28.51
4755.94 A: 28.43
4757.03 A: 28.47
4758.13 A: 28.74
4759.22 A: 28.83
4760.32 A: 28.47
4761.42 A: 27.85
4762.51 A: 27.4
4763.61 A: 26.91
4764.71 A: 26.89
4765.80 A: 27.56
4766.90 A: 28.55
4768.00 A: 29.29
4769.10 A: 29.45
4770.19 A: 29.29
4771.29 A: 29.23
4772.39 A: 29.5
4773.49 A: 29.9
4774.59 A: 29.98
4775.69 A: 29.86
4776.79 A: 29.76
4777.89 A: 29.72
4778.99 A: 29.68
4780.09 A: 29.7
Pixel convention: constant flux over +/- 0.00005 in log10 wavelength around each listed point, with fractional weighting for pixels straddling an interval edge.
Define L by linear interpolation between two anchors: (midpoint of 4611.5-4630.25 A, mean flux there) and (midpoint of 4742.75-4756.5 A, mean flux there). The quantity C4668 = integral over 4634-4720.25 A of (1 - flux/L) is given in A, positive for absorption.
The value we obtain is 6.0 A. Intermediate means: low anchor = 29.6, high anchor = 29.6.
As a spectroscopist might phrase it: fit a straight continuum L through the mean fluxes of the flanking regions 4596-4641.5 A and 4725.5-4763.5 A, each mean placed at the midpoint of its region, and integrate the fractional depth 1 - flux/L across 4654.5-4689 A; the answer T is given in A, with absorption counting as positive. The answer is 1.4 A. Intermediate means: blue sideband 28.7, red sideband 28.8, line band 27.6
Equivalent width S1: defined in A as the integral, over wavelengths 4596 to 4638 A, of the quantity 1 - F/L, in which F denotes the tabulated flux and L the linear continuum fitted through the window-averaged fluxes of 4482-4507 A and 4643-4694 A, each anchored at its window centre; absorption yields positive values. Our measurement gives -2.4 A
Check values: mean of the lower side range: 26.6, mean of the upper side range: 27.5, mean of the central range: 28.8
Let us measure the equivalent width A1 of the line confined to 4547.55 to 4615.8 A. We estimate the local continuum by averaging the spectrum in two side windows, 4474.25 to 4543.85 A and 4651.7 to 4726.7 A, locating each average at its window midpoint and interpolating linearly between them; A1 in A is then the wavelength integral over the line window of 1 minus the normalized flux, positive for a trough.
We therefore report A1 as -2.9 A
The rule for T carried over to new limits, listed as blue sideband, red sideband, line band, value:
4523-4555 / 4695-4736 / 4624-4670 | -0.8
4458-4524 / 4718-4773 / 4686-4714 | 1.0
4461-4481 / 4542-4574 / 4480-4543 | 1.5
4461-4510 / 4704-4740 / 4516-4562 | 0.6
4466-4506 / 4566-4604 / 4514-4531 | 0.6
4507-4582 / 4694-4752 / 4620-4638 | -0.6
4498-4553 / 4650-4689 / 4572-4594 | -0.4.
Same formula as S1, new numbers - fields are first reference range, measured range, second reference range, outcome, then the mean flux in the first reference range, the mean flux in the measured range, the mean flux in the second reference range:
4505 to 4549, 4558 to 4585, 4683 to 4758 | -1.4 A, 26.9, 28.6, 28.4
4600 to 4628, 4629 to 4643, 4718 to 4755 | 0.6 A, 29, 27.7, 29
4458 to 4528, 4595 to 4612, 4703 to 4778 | -0.5 A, 26.6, 28.3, 28.7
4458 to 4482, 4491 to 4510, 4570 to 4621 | -0.7 A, 25.8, 27.4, 28.3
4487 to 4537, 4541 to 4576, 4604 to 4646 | -1.2 A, 26.8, 28.4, 28.4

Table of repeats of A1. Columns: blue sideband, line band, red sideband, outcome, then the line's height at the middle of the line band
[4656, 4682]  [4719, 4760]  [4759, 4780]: -0.7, 28.5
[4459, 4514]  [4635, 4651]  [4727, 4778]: 0.7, 28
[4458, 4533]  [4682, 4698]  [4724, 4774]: 0.2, 28.3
